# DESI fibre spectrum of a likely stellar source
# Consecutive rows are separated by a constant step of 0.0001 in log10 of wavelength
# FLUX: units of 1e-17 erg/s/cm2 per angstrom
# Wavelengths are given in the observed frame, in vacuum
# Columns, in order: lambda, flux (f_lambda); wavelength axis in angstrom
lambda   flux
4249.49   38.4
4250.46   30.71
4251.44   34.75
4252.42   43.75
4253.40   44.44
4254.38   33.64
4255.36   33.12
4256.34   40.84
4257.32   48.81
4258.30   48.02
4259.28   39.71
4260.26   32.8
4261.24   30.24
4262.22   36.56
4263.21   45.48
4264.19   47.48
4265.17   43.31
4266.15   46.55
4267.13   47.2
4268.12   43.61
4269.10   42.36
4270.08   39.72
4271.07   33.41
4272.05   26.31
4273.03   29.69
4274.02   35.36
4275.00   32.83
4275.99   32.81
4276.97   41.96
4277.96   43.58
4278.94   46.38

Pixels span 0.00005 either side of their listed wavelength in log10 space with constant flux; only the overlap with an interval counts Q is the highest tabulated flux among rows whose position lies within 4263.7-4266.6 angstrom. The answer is 47.48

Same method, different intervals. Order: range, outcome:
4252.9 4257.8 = 48.81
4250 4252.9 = 43.75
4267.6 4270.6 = 43.61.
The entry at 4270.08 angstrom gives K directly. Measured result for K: 39.72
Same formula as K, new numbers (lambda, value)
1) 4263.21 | 45.48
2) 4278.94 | 46.38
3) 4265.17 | 43.31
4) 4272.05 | 26.31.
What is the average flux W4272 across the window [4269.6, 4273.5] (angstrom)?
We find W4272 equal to 32.3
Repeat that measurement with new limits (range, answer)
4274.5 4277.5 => 35.9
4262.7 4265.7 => 45.4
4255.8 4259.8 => 44.1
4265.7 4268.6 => 45.7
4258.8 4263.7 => 36.9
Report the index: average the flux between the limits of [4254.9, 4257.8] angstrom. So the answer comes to 41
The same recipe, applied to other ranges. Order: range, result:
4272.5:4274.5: 32.3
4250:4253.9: 38.4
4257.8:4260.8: 40.1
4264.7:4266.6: 45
